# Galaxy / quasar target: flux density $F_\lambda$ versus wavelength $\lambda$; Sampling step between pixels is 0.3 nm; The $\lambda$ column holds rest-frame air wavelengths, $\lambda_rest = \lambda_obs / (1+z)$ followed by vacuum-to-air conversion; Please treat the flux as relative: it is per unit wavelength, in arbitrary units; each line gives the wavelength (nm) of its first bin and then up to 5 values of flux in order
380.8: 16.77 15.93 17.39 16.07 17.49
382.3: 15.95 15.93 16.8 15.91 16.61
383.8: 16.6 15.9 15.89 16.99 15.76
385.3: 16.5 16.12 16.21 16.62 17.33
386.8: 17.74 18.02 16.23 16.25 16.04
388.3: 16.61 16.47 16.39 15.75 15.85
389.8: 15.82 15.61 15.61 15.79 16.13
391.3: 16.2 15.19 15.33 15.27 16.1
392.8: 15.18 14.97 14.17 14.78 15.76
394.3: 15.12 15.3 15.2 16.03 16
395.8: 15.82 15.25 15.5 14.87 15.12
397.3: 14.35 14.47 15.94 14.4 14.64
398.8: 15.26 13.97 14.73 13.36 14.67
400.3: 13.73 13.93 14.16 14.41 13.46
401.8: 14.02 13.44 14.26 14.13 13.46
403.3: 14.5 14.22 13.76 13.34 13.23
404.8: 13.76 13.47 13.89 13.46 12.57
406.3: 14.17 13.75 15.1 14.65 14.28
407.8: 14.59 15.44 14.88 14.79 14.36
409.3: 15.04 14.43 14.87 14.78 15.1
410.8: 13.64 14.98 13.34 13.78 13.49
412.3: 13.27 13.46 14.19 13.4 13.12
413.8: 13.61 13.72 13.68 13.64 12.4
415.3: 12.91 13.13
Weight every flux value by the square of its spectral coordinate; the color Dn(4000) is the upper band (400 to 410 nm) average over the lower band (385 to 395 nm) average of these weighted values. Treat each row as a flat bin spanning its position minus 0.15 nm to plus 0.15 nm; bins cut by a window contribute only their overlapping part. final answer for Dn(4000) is 0.96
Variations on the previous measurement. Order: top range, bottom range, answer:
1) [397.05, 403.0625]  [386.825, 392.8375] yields 0.94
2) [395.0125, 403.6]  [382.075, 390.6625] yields 0.95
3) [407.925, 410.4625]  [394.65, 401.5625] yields 1.06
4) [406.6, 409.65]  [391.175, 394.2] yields 1.04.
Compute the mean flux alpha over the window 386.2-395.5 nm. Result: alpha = 15.9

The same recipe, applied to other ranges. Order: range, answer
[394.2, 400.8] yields 14.9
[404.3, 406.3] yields 13.5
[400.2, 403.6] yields 14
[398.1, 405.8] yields 14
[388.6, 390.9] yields 15.9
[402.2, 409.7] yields 14.1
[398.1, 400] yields 14.4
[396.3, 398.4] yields 14.9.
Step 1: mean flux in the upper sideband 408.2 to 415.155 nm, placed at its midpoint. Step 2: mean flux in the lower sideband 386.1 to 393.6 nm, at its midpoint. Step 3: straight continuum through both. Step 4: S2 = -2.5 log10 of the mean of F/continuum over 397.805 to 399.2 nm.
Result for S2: 0.03 mag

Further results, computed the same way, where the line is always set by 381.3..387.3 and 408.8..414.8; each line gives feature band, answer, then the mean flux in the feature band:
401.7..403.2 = 0.08 mag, 13.9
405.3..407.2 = 0.05 mag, 13.9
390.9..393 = 0.02 mag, 15.6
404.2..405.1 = 0.09 mag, 13.5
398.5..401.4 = 0.06 mag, 14.3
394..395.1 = 0.02 mag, 15.3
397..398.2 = 0.03 mag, 14.9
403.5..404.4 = 0.08 mag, 13.7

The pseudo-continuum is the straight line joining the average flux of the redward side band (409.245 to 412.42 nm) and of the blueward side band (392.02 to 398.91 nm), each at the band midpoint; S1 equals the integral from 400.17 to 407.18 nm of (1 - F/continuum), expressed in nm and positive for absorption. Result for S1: 0.40 nm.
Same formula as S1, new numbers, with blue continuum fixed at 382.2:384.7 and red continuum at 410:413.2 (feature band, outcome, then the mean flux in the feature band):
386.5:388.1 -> -0.10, 16.9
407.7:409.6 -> -0.08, 14.8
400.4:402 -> 0.09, 14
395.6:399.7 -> 0.06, 14.9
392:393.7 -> 0.04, 15.1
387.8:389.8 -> -0.04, 16.2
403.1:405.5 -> 0.13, 13.8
